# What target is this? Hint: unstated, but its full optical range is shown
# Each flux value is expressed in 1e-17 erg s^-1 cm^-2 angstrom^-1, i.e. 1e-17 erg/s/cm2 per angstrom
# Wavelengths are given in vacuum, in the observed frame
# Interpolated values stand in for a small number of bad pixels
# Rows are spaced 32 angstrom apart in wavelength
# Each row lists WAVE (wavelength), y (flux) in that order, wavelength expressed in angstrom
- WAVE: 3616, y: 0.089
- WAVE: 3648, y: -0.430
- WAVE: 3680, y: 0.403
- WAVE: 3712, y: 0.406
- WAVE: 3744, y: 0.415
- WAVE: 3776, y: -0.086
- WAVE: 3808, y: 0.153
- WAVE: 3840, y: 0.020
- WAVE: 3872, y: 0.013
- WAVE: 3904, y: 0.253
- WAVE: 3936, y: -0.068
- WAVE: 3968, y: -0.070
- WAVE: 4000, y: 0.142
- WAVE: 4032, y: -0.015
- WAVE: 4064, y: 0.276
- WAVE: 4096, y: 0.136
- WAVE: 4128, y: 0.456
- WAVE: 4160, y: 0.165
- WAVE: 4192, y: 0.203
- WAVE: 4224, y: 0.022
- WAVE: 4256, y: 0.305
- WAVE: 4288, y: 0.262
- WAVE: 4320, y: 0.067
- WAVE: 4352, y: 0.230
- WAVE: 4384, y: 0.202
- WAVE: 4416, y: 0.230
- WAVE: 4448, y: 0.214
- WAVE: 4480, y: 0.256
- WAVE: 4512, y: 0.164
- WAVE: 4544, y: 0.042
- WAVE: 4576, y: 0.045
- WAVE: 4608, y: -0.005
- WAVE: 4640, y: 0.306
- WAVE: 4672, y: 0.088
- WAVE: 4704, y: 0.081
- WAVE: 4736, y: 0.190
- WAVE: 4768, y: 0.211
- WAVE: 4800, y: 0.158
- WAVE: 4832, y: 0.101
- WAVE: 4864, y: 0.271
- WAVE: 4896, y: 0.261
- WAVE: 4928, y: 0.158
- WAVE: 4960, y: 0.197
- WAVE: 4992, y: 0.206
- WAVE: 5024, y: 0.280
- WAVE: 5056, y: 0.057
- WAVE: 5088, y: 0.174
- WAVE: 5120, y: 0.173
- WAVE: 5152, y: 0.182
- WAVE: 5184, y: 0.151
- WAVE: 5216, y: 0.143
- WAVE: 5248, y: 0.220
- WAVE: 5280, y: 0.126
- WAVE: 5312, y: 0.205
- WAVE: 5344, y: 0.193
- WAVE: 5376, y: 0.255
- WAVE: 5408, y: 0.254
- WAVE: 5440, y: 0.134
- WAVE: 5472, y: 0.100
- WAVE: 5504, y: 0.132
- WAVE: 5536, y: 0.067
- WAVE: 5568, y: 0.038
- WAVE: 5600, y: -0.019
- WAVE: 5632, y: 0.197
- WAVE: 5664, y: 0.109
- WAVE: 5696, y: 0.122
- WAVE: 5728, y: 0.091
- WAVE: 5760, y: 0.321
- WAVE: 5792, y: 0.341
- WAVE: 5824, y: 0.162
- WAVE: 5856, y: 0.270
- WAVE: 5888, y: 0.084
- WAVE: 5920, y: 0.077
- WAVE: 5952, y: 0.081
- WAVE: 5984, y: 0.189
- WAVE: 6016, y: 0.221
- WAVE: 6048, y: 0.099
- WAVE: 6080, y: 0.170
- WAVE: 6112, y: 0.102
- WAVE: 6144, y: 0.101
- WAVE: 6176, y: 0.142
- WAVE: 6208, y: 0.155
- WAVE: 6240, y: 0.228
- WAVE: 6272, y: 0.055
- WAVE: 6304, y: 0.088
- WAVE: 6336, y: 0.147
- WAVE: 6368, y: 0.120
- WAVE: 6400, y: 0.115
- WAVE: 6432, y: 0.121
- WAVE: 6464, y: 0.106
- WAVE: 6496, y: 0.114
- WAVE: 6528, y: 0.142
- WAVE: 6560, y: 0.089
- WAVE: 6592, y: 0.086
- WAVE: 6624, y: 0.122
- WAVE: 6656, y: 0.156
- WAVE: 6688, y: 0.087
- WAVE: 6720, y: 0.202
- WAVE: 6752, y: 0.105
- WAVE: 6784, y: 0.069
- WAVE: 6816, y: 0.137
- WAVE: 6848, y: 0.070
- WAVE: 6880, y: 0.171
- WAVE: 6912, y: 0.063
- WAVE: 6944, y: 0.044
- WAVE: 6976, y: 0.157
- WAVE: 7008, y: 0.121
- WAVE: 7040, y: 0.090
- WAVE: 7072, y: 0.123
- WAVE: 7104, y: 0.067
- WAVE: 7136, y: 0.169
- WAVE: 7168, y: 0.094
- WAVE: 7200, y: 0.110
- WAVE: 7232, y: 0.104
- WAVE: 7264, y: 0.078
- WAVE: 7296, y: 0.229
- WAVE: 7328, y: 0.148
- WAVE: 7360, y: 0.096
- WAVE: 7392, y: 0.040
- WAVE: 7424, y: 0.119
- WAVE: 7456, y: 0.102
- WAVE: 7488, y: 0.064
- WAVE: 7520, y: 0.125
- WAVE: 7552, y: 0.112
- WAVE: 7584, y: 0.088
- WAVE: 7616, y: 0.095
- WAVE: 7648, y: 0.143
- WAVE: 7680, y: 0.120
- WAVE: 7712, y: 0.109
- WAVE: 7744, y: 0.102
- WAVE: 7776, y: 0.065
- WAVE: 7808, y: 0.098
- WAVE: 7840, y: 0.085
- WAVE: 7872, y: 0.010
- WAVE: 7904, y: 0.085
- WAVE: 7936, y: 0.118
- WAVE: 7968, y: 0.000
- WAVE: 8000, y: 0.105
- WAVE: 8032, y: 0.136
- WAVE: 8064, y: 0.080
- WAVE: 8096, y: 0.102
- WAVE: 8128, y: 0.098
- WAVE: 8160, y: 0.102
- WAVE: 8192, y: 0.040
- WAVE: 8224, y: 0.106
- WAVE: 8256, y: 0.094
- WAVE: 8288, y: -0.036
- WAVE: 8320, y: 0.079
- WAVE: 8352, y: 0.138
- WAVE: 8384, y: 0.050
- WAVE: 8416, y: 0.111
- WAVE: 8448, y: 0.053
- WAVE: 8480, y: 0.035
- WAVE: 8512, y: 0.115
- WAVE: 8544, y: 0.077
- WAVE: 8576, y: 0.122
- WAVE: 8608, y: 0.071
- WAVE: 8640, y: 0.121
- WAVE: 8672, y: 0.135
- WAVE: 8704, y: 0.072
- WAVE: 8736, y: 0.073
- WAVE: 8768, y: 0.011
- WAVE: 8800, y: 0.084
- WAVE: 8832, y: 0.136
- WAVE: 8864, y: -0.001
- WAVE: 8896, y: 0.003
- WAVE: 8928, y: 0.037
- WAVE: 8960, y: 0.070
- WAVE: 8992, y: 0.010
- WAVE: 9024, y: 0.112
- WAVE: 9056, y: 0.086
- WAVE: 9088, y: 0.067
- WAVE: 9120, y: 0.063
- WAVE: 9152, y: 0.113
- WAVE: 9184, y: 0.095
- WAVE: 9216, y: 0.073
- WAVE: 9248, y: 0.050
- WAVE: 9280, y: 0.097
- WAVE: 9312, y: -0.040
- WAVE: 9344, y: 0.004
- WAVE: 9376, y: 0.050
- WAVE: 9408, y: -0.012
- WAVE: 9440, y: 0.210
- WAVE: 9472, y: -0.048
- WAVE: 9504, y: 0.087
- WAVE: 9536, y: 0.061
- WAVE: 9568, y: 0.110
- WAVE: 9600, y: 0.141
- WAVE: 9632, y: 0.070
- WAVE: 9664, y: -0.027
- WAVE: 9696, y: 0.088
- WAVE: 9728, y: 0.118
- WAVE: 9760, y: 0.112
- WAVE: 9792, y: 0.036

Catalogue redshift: 0.05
